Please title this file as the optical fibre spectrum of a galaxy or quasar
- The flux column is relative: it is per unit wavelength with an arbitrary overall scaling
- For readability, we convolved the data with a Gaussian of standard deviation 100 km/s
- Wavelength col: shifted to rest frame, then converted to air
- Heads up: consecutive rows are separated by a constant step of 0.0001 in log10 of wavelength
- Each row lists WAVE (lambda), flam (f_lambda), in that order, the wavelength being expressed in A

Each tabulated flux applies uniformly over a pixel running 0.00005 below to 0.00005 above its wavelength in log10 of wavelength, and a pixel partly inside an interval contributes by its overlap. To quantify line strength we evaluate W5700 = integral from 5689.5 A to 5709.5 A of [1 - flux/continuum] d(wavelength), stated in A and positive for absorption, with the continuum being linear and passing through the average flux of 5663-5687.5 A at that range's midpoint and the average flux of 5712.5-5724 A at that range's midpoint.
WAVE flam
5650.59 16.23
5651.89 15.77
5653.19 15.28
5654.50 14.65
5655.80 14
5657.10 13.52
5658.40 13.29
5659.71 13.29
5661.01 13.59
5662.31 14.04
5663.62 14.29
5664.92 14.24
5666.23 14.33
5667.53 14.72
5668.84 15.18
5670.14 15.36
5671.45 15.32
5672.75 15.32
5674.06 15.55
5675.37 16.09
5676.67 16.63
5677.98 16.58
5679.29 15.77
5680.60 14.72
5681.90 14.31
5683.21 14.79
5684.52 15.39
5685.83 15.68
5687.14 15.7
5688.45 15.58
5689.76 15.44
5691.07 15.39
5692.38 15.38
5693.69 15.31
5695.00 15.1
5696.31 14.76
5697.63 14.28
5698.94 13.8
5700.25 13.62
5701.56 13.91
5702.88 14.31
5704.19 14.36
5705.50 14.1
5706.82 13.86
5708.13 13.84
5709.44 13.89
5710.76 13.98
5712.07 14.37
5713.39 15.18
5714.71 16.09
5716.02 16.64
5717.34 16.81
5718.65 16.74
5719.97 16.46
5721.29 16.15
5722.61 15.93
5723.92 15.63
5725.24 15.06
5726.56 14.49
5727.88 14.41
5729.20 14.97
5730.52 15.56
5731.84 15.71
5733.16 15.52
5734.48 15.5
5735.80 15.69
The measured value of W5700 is 1.7 A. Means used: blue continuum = 15.3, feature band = 14.5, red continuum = 16.2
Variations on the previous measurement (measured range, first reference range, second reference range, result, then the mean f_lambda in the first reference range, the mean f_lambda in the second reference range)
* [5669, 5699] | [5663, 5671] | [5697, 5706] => -1.99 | 14.7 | 14.1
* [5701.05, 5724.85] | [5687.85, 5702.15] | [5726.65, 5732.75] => -0.28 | 14.8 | 15.1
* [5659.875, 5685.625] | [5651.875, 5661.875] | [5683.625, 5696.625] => -0.60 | 14.1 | 15.4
